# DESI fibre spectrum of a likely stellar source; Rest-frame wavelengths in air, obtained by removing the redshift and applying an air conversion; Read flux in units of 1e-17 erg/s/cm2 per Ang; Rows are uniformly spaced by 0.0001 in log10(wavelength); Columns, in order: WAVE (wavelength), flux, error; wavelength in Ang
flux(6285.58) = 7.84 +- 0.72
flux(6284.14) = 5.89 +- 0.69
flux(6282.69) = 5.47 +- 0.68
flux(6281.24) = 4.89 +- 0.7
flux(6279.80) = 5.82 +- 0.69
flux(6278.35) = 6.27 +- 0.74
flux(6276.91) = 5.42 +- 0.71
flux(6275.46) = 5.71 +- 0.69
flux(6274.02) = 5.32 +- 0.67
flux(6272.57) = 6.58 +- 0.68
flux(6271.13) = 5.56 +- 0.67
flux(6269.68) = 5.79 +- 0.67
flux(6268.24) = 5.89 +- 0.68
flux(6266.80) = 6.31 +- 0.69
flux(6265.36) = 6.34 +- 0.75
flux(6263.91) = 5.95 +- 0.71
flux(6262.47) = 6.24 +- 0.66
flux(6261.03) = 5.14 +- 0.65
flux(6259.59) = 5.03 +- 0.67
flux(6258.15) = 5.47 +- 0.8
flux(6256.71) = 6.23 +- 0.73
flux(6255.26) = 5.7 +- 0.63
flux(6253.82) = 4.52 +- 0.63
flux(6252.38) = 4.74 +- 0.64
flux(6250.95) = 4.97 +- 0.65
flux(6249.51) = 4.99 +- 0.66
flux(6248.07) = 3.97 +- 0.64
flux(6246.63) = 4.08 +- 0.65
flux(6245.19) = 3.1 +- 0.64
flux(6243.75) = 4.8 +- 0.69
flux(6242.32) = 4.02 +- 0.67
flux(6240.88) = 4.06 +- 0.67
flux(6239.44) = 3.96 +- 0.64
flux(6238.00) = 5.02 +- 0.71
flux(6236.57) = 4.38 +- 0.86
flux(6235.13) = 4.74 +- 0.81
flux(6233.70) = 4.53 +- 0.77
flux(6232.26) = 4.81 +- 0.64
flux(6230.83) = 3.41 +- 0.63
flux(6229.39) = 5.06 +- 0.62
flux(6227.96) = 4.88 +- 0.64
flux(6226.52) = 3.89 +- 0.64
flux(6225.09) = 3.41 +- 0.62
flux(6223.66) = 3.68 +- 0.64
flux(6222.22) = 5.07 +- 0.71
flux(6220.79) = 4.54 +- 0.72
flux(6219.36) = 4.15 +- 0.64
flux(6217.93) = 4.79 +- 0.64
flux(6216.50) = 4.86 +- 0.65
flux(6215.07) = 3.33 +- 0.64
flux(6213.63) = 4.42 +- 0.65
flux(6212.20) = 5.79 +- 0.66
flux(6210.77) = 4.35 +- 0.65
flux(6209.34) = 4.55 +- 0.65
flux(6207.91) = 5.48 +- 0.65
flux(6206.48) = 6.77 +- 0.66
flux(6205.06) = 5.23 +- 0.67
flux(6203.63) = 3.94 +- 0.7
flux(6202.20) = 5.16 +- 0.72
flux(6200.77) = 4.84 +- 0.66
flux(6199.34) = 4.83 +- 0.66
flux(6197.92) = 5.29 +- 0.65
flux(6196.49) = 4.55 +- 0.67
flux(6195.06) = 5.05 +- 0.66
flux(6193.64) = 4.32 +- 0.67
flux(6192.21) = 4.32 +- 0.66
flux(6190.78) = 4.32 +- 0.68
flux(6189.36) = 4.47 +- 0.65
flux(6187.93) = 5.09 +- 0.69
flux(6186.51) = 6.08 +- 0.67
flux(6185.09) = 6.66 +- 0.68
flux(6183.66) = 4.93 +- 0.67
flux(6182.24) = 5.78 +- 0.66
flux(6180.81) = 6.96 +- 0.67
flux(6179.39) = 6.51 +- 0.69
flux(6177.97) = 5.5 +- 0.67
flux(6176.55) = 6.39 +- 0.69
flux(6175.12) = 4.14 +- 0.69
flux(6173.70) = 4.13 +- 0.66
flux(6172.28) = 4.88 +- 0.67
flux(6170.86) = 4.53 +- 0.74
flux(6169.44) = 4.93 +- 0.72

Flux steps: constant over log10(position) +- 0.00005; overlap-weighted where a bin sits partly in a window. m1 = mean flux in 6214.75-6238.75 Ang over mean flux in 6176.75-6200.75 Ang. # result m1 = 0.8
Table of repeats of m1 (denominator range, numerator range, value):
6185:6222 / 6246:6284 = 1.13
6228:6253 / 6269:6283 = 1.29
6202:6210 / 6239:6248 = 0.77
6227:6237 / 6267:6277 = 1.28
